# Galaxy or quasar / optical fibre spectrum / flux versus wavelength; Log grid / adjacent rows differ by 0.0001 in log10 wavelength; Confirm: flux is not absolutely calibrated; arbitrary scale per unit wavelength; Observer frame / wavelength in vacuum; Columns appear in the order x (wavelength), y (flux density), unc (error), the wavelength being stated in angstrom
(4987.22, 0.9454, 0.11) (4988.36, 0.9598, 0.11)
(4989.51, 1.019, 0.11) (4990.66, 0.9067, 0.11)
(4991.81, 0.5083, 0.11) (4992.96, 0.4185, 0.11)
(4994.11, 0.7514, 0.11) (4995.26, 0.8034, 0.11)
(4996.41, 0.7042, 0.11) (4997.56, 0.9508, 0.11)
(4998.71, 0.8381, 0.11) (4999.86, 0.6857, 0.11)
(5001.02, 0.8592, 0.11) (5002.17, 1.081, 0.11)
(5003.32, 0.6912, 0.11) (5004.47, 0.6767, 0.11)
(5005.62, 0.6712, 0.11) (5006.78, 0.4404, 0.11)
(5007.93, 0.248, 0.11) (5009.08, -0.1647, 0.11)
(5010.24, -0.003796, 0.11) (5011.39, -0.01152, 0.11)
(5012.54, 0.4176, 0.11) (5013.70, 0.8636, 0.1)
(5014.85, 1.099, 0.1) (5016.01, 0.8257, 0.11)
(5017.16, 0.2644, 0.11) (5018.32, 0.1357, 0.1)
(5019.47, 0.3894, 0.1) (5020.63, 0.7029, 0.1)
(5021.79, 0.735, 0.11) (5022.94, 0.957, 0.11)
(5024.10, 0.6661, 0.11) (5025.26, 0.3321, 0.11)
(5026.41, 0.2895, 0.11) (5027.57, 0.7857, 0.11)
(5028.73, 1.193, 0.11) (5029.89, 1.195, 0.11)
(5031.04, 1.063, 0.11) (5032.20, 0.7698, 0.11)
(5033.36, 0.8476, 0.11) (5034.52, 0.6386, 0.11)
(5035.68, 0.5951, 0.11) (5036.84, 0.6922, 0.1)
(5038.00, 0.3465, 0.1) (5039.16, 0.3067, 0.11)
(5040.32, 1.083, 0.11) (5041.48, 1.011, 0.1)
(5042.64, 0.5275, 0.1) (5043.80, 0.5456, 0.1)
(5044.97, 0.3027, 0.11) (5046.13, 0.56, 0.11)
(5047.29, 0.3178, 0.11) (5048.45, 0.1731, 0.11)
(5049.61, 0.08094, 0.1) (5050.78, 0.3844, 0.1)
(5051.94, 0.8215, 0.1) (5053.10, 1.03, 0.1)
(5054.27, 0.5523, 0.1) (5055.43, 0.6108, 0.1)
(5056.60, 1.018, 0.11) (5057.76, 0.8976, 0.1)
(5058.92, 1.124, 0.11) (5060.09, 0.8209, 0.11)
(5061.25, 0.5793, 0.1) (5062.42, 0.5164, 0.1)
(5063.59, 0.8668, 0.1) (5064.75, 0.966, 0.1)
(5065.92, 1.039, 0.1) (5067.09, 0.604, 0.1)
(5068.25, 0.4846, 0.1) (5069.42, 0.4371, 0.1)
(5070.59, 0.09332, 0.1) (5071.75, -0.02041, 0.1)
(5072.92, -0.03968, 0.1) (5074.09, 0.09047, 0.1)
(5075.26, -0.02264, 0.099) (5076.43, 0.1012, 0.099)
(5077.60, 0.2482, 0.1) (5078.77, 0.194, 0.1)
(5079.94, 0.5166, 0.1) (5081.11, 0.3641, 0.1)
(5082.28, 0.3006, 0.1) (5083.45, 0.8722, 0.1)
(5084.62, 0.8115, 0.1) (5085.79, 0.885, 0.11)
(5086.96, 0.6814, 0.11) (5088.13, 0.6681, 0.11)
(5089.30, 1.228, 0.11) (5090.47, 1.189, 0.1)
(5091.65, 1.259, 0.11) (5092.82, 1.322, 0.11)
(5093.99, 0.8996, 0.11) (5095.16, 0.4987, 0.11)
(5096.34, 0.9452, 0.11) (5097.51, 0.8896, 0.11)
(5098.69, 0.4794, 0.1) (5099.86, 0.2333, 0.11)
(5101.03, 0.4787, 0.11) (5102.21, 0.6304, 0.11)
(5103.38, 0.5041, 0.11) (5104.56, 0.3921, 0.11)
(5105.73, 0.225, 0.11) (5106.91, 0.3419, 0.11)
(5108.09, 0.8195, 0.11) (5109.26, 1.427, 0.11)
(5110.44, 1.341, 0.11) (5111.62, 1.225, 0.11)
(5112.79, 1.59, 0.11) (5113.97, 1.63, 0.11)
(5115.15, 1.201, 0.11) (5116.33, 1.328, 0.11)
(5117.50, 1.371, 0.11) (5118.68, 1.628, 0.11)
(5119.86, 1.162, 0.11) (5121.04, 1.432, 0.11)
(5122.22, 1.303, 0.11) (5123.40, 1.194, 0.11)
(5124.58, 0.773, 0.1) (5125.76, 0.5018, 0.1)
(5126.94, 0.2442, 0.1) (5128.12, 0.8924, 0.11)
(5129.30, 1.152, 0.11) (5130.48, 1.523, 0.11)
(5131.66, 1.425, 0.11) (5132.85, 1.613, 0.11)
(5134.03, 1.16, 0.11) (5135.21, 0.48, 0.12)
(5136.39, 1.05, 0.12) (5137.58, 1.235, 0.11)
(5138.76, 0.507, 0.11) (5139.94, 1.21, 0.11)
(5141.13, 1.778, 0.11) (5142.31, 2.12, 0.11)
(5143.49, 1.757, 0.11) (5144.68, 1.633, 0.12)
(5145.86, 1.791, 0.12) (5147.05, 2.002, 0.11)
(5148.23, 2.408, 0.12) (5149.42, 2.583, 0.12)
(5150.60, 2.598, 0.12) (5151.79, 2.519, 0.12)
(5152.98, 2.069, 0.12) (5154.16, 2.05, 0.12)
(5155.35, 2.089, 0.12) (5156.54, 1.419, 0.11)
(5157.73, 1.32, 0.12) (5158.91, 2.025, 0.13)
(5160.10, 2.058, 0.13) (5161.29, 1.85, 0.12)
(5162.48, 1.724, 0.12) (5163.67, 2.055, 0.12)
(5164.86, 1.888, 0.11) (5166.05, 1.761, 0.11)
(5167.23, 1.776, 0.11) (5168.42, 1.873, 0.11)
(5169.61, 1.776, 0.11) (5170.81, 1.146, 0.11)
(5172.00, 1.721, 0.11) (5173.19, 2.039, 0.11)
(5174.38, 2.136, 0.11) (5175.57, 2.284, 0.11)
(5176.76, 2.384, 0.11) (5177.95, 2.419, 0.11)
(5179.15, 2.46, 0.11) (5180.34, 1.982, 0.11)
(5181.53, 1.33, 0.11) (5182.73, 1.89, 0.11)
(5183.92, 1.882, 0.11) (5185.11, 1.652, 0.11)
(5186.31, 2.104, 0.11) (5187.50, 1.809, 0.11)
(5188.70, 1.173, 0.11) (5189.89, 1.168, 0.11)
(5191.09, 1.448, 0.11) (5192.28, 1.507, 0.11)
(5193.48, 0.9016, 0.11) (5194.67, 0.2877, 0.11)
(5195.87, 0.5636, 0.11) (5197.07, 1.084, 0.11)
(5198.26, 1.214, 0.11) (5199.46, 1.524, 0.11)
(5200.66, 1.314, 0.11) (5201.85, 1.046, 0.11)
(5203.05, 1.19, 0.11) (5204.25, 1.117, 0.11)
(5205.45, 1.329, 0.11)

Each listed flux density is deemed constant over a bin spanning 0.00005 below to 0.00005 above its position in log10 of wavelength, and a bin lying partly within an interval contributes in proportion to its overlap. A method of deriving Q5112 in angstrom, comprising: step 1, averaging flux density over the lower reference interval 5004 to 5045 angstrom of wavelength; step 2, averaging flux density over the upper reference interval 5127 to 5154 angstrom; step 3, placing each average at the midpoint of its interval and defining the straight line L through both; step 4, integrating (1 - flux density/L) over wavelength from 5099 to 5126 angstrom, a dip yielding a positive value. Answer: 7.5 angstrom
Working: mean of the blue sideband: 0.599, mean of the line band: 0.99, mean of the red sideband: 1.59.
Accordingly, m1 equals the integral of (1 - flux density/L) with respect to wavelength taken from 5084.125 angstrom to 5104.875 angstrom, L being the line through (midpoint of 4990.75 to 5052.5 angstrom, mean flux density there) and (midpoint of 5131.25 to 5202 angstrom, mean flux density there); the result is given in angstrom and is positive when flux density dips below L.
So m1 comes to 6.4 angstrom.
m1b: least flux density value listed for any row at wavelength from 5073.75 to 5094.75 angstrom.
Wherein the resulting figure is -0.02264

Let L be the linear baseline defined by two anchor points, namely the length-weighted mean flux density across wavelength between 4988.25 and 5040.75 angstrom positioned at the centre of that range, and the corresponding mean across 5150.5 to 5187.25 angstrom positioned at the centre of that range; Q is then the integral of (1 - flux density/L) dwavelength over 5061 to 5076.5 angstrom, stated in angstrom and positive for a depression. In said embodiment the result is 9.5 angstrom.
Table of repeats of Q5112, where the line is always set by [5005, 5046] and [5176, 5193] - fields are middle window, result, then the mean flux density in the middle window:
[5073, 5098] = 9.9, 0.649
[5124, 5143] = 4.2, 1.11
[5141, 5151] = -3.8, 2.08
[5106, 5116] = 0.6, 1.17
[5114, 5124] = -0.3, 1.34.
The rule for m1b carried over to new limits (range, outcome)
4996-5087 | -0.1647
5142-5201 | 0.2877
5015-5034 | 0.1357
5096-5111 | 0.225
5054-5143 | -0.03968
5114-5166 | 0.2442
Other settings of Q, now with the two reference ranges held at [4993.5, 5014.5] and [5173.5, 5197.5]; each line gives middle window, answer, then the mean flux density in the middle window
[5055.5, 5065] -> 0.8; 0.832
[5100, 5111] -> 4.8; 0.665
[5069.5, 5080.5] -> 9.4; 0.142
